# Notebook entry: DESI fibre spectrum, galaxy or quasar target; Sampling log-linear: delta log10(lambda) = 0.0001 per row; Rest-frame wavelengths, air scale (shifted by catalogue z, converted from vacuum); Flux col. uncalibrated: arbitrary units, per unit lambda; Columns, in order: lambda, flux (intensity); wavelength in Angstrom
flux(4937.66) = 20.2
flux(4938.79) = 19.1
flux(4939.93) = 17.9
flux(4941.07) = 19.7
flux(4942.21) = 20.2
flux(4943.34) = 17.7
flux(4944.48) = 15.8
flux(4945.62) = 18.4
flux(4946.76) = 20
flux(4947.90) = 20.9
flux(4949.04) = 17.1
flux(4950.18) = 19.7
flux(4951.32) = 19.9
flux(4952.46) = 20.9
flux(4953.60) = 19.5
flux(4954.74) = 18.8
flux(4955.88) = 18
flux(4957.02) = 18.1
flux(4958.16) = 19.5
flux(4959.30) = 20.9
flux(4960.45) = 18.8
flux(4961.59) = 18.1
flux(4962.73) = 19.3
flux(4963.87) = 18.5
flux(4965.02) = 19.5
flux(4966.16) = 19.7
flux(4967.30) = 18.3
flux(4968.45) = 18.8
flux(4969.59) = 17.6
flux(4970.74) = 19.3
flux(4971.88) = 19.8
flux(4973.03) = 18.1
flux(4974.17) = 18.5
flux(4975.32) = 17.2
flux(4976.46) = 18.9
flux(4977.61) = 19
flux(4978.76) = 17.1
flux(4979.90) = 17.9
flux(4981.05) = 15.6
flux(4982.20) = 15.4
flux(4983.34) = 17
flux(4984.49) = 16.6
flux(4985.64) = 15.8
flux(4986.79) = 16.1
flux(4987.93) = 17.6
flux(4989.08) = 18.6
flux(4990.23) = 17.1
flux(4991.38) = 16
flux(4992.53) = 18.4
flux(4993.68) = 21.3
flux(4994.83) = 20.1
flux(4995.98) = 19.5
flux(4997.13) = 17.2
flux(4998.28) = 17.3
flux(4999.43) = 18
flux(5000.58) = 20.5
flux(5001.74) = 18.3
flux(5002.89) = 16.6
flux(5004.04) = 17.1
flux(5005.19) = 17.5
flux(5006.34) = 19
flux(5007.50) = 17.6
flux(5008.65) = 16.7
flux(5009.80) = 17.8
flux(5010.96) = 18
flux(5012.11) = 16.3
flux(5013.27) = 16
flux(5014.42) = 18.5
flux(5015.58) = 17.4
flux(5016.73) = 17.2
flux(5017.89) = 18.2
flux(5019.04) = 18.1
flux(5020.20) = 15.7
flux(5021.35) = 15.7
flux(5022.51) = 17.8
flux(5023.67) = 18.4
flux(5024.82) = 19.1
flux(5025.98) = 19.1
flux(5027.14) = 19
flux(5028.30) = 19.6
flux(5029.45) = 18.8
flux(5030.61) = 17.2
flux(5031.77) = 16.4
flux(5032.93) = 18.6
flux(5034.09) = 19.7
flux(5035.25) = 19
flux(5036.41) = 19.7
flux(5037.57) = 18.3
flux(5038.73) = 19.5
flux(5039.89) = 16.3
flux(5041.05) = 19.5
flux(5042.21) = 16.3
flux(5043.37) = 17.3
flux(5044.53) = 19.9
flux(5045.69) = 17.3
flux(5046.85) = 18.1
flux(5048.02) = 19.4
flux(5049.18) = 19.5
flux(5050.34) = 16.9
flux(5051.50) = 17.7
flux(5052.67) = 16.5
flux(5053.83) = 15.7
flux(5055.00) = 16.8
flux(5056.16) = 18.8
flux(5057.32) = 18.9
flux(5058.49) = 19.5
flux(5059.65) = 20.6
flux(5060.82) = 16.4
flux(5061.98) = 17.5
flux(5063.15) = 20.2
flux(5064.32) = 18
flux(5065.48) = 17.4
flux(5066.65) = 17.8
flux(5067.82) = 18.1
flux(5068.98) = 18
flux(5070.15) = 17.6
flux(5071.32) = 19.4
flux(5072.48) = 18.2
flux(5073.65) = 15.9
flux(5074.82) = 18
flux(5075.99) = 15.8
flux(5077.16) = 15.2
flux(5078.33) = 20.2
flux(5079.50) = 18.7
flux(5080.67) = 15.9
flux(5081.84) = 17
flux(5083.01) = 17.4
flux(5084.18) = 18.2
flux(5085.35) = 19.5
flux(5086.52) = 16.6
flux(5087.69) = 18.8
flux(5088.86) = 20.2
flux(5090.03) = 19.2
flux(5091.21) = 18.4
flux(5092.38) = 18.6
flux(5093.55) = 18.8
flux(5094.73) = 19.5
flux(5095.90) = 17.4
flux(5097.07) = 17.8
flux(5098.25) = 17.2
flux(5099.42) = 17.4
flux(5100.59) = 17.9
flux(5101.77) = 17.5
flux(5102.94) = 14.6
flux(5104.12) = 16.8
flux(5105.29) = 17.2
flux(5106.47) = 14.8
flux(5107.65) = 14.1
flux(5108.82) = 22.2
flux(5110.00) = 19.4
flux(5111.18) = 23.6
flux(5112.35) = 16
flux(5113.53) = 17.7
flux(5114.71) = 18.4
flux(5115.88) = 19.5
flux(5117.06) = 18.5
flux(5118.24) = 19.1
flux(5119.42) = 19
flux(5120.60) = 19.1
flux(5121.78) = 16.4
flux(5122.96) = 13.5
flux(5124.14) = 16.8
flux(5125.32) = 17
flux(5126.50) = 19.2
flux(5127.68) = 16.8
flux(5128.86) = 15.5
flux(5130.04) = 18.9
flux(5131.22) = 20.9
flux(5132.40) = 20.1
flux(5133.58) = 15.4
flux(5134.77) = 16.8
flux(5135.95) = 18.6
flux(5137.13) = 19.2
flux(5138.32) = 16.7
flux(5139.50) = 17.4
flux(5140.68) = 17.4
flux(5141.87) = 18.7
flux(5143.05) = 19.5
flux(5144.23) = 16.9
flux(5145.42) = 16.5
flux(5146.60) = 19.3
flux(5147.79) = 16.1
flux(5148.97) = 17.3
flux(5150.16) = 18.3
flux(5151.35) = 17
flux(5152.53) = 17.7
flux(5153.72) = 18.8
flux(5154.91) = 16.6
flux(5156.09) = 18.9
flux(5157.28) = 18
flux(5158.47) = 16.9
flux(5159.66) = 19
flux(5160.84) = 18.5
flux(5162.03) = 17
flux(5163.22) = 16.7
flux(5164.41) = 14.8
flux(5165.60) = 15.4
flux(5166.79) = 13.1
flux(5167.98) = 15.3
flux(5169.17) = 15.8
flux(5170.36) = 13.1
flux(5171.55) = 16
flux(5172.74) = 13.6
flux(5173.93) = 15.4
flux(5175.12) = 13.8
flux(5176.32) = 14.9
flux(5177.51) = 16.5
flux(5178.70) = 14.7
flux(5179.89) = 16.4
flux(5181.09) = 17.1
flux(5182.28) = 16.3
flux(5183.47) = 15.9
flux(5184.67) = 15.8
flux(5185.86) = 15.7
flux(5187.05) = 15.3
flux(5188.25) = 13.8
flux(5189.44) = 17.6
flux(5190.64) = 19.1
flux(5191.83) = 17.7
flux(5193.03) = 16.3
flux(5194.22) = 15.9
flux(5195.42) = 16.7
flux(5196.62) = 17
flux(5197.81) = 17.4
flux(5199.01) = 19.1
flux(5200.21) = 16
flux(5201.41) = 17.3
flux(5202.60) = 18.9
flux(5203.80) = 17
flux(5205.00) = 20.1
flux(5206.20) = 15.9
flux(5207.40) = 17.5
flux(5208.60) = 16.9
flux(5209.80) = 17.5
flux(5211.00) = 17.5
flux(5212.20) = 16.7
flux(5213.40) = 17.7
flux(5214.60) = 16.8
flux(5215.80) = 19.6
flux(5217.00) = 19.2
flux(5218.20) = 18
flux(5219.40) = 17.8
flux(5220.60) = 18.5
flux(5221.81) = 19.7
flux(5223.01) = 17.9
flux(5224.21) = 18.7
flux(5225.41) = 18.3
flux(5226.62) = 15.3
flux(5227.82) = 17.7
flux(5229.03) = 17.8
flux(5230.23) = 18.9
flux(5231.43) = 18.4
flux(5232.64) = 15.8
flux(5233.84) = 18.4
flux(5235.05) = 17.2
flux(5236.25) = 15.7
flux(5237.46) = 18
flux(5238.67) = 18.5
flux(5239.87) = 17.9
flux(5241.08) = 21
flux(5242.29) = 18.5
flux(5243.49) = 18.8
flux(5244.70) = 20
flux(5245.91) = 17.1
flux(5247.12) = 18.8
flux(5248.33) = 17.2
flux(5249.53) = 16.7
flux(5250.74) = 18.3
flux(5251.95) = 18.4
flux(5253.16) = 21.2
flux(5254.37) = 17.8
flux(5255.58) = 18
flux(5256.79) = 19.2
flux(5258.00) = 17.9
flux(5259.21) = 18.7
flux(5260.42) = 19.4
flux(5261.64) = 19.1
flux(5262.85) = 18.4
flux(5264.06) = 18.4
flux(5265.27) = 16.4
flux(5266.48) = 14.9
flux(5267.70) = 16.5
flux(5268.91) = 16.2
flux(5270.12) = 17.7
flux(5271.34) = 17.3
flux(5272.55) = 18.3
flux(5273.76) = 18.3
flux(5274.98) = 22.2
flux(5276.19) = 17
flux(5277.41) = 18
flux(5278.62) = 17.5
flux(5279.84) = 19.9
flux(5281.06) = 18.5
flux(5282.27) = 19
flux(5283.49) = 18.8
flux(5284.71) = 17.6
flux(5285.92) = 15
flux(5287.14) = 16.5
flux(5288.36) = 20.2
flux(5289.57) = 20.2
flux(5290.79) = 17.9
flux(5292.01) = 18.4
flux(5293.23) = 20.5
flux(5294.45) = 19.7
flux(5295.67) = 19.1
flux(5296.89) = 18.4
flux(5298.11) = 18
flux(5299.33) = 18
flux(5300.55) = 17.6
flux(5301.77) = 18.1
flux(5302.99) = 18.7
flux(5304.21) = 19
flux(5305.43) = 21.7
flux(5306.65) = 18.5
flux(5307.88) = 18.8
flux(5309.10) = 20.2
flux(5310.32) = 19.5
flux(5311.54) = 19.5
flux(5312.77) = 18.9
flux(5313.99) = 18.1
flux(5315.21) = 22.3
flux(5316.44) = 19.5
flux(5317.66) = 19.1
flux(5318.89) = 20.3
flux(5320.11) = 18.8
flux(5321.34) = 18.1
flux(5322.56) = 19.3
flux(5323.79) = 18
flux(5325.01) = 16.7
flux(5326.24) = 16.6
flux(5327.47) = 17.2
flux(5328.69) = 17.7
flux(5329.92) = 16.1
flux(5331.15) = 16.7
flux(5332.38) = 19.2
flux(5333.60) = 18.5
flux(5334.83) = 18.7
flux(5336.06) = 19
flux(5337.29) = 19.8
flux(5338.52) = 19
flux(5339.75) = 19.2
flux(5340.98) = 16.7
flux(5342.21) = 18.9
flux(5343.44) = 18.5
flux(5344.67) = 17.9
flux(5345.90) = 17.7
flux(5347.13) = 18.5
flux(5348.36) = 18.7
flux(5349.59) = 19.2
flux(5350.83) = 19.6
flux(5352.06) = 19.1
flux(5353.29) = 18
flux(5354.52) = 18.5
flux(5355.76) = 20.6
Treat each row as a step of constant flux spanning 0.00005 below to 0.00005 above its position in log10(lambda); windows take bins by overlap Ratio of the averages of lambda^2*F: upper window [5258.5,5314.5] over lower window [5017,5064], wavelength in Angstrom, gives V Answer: 1.1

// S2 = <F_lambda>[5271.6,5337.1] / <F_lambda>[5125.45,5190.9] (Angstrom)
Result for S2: 1.1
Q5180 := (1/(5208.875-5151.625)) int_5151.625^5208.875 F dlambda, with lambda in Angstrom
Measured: 16.5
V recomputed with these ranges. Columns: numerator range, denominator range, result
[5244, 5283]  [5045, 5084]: 1.10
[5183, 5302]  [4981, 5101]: 1.08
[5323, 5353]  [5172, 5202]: 1.19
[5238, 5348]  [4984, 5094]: 1.13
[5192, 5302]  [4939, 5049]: 1.09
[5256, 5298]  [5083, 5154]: 1.08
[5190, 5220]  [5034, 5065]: 1.02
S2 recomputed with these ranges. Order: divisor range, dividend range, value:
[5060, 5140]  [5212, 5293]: 1.01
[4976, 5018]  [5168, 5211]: 0.93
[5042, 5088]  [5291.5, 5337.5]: 1.05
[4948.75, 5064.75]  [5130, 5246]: 0.95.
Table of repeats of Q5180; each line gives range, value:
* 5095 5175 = 17.3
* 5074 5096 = 18.1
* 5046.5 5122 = 18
